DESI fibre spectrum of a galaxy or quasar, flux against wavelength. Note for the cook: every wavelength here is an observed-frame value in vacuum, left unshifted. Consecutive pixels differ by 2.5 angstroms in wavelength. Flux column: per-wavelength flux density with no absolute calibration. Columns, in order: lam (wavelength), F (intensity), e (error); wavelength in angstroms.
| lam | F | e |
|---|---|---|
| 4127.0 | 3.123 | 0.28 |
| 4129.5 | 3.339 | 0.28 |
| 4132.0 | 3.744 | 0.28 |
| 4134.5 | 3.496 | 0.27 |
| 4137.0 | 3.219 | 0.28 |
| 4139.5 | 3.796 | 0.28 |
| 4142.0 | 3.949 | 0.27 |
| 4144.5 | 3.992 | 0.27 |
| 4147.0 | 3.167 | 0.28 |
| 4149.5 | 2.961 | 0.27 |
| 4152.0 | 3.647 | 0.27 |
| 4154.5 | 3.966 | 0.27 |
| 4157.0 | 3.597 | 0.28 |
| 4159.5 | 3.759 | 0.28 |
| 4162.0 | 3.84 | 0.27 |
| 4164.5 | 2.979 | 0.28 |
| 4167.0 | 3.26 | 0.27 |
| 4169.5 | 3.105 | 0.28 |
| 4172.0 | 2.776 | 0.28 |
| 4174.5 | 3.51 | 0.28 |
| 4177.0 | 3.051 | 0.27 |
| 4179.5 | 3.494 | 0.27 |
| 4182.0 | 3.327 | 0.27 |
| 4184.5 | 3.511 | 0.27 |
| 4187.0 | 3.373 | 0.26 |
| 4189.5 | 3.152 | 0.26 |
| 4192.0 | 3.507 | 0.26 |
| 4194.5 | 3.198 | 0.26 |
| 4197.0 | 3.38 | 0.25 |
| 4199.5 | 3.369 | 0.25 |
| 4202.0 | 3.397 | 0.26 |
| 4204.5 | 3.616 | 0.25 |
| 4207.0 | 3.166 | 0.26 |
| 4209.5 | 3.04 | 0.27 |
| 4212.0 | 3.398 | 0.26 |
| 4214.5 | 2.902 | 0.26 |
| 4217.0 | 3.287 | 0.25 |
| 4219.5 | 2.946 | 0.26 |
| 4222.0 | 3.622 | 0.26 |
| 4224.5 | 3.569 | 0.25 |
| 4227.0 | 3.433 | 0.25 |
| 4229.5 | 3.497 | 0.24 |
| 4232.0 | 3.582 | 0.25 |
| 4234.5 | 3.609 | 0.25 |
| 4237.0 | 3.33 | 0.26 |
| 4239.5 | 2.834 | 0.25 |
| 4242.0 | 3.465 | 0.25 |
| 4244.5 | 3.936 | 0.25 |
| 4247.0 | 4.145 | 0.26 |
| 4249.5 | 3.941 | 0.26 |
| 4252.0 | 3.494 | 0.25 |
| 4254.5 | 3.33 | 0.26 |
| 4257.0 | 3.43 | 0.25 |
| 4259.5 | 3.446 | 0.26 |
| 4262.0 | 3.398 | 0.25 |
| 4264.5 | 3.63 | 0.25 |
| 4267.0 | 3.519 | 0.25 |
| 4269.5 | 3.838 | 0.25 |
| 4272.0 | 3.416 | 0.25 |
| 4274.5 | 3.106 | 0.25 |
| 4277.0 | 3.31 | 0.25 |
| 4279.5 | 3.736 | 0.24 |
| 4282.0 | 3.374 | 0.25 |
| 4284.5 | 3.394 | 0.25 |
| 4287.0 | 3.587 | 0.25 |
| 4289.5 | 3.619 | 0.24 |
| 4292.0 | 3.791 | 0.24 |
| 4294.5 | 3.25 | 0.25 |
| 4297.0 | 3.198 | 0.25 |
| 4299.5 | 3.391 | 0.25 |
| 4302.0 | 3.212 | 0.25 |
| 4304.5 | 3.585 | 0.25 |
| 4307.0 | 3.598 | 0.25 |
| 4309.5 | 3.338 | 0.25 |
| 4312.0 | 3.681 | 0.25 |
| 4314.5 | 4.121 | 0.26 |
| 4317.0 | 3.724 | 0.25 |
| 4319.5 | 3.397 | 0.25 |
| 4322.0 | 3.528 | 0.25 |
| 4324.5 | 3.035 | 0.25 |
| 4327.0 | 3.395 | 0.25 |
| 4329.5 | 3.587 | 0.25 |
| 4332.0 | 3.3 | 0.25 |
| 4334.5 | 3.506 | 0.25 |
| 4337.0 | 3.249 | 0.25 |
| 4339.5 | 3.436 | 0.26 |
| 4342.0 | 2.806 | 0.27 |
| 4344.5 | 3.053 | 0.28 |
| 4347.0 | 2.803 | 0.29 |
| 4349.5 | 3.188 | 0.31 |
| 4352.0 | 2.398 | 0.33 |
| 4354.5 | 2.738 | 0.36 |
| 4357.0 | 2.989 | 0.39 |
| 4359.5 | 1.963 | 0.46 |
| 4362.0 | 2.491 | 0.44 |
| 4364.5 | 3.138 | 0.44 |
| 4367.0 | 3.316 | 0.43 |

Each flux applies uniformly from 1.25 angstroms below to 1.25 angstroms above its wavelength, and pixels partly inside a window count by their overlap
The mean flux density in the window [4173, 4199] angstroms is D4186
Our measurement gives 3.35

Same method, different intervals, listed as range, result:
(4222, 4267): 3.54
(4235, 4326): 3.5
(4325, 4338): 3.39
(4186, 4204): 3.35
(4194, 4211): 3.32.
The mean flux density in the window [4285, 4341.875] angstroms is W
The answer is 3.46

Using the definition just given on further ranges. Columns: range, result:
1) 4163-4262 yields 3.37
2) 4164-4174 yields 3.07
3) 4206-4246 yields 3.36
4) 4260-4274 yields 3.53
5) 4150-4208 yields 3.39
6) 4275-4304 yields 3.44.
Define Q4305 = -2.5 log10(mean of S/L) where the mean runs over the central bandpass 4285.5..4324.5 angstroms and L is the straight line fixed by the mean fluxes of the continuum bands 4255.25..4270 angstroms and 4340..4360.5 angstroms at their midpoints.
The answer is -0.117 mag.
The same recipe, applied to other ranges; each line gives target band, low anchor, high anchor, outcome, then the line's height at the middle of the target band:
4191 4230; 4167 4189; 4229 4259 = 0.02 mag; 3.4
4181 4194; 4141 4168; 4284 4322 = 0.06 mag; 3.55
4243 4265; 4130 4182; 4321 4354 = -0.11 mag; 3.3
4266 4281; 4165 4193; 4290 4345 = -0.03 mag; 3.38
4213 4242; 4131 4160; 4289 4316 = 0.07 mag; 3.56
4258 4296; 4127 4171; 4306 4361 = -0.06 mag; 3.3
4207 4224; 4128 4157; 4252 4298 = 0.10 mag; 3.51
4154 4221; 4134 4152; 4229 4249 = 0.07 mag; 3.54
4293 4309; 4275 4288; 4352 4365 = -0.05 mag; 3.24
